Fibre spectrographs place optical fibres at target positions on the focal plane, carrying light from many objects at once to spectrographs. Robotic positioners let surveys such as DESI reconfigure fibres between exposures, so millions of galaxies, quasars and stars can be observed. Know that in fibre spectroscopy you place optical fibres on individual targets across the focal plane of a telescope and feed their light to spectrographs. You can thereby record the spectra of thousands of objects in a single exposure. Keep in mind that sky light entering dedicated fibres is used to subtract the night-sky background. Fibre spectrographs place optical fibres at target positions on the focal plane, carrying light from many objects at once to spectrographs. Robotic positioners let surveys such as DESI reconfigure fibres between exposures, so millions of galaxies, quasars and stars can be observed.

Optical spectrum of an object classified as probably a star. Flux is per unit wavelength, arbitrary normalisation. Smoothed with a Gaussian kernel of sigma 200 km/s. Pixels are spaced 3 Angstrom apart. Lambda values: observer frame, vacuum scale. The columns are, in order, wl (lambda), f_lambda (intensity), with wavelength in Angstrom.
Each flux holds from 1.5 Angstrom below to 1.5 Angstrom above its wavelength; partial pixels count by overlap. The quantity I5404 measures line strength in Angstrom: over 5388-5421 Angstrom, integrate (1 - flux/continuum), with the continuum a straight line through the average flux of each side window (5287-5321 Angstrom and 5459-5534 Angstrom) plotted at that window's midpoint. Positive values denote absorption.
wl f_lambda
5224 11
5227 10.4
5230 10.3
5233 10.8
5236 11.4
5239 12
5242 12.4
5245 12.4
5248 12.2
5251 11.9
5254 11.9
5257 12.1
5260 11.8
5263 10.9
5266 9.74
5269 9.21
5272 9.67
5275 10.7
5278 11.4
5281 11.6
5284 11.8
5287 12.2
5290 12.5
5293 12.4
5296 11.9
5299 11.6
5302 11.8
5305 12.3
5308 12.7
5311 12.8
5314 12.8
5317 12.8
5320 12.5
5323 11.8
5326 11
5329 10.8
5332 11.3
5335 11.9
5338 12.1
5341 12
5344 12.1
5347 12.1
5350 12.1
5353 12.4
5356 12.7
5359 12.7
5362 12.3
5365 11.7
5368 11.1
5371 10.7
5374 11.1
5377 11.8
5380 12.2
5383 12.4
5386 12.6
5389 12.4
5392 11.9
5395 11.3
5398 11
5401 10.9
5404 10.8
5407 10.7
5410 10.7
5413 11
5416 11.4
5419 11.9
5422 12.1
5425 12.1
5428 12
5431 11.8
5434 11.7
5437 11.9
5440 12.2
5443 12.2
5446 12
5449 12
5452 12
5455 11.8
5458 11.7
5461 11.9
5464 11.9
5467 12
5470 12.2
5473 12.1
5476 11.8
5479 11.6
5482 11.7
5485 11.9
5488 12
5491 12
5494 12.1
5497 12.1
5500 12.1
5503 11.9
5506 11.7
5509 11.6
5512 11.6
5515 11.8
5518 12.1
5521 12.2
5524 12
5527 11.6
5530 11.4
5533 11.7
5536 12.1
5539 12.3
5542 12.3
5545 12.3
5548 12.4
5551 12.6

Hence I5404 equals 2.3 Angstrom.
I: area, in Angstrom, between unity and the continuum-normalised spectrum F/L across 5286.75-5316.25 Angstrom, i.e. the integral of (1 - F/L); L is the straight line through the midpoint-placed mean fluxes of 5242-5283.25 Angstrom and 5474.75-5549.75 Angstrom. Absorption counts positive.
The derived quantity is -2.5 Angstrom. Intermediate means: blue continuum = 11.2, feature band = 12.3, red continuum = 11.9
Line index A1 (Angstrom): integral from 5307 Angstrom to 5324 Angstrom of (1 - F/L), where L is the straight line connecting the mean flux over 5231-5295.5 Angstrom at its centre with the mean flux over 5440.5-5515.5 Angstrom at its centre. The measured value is -1.5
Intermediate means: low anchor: 11.5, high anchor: 11.9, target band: 12.6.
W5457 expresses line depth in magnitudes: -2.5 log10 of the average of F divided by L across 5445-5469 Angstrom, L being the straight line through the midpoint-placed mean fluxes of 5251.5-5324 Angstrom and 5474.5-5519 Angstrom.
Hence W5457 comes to -0.008 mag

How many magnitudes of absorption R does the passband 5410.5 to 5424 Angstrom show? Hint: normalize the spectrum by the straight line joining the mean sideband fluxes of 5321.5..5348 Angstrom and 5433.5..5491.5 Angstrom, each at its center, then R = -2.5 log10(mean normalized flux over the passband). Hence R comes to 0.03 mag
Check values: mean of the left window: 11.7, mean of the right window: 11.9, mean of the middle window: 11.6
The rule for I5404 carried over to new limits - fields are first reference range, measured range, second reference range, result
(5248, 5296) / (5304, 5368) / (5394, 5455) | -3.64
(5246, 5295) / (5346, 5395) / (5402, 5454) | -1.78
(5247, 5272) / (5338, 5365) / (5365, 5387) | -1.63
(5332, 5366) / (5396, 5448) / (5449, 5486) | 1.89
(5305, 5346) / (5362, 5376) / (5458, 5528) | 0.84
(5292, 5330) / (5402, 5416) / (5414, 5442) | 1.24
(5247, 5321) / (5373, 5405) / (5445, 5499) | 0.39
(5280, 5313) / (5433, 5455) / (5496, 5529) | -0.05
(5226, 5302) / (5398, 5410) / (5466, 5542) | 0.92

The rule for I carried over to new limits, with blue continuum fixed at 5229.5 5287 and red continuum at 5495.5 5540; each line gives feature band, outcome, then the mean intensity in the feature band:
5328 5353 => -0.79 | 11.9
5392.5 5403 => 0.44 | 11.1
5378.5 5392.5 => -0.89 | 12.3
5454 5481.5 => -0.27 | 11.9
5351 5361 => -0.90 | 12.6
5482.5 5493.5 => -0.13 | 12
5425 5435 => -0.17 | 11.9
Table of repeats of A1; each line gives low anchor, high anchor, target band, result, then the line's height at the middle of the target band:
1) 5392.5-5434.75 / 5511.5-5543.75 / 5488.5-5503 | -0.33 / 11.8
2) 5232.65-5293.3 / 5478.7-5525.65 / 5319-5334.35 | 0.16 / 11.6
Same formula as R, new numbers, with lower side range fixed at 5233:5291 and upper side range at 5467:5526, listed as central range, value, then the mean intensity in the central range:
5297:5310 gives -0.05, 12.1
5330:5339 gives -0.01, 11.7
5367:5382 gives 0.02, 11.4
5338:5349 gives -0.04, 12.1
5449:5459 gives 0.00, 11.9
